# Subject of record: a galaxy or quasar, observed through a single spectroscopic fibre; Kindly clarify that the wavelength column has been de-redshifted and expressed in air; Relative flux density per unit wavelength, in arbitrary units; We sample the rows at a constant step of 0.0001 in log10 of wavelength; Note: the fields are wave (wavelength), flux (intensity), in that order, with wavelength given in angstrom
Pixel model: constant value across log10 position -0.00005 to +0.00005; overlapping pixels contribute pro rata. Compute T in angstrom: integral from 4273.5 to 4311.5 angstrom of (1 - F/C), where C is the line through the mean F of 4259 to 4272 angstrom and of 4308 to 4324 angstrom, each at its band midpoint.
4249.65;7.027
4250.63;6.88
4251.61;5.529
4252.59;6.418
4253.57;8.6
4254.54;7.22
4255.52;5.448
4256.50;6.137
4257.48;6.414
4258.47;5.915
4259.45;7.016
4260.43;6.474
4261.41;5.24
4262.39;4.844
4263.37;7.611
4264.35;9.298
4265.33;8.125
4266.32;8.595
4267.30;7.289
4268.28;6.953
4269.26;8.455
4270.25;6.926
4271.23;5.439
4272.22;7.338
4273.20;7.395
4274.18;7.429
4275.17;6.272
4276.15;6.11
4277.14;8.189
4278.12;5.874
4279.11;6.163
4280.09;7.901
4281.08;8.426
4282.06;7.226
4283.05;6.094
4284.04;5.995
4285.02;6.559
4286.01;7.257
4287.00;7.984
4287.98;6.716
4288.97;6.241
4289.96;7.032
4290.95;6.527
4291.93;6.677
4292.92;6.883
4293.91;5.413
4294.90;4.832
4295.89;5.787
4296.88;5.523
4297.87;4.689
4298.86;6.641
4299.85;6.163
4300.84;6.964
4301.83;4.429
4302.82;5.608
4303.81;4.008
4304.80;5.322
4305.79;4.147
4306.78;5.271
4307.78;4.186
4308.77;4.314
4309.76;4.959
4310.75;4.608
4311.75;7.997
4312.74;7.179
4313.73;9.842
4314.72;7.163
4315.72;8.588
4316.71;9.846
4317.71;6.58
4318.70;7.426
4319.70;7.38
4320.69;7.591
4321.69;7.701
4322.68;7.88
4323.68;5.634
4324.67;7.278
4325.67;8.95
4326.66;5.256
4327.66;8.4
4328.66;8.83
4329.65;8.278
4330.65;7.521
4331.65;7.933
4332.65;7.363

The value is 5.5 angstrom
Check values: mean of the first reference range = 7.1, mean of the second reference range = 7.13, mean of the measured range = 6.08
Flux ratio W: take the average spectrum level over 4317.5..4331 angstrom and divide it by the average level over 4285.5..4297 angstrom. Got 1.2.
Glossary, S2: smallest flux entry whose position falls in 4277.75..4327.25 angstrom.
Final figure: 4.008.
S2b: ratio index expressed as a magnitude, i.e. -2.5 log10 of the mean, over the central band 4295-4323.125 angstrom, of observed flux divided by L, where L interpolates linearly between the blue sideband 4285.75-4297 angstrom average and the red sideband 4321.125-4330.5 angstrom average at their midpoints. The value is 0.12 mag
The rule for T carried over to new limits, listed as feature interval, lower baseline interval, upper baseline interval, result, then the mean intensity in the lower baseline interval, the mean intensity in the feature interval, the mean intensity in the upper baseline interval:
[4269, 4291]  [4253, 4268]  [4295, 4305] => -2.49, 6.95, 6.93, 5.49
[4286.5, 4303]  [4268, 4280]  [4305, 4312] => -1.09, 6.91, 6.13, 4.97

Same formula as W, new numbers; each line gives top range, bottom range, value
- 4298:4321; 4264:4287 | 0.88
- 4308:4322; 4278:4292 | 1.04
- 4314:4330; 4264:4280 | 1.06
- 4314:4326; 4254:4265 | 1.17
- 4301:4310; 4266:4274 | 0.66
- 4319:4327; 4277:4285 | 1.05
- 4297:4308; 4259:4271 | 0.73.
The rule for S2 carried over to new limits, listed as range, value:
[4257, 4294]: 4.844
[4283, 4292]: 5.995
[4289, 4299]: 4.689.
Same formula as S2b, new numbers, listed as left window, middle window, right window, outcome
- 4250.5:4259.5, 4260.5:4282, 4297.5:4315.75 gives -0.13 mag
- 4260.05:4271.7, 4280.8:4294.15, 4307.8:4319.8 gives 0.05 mag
